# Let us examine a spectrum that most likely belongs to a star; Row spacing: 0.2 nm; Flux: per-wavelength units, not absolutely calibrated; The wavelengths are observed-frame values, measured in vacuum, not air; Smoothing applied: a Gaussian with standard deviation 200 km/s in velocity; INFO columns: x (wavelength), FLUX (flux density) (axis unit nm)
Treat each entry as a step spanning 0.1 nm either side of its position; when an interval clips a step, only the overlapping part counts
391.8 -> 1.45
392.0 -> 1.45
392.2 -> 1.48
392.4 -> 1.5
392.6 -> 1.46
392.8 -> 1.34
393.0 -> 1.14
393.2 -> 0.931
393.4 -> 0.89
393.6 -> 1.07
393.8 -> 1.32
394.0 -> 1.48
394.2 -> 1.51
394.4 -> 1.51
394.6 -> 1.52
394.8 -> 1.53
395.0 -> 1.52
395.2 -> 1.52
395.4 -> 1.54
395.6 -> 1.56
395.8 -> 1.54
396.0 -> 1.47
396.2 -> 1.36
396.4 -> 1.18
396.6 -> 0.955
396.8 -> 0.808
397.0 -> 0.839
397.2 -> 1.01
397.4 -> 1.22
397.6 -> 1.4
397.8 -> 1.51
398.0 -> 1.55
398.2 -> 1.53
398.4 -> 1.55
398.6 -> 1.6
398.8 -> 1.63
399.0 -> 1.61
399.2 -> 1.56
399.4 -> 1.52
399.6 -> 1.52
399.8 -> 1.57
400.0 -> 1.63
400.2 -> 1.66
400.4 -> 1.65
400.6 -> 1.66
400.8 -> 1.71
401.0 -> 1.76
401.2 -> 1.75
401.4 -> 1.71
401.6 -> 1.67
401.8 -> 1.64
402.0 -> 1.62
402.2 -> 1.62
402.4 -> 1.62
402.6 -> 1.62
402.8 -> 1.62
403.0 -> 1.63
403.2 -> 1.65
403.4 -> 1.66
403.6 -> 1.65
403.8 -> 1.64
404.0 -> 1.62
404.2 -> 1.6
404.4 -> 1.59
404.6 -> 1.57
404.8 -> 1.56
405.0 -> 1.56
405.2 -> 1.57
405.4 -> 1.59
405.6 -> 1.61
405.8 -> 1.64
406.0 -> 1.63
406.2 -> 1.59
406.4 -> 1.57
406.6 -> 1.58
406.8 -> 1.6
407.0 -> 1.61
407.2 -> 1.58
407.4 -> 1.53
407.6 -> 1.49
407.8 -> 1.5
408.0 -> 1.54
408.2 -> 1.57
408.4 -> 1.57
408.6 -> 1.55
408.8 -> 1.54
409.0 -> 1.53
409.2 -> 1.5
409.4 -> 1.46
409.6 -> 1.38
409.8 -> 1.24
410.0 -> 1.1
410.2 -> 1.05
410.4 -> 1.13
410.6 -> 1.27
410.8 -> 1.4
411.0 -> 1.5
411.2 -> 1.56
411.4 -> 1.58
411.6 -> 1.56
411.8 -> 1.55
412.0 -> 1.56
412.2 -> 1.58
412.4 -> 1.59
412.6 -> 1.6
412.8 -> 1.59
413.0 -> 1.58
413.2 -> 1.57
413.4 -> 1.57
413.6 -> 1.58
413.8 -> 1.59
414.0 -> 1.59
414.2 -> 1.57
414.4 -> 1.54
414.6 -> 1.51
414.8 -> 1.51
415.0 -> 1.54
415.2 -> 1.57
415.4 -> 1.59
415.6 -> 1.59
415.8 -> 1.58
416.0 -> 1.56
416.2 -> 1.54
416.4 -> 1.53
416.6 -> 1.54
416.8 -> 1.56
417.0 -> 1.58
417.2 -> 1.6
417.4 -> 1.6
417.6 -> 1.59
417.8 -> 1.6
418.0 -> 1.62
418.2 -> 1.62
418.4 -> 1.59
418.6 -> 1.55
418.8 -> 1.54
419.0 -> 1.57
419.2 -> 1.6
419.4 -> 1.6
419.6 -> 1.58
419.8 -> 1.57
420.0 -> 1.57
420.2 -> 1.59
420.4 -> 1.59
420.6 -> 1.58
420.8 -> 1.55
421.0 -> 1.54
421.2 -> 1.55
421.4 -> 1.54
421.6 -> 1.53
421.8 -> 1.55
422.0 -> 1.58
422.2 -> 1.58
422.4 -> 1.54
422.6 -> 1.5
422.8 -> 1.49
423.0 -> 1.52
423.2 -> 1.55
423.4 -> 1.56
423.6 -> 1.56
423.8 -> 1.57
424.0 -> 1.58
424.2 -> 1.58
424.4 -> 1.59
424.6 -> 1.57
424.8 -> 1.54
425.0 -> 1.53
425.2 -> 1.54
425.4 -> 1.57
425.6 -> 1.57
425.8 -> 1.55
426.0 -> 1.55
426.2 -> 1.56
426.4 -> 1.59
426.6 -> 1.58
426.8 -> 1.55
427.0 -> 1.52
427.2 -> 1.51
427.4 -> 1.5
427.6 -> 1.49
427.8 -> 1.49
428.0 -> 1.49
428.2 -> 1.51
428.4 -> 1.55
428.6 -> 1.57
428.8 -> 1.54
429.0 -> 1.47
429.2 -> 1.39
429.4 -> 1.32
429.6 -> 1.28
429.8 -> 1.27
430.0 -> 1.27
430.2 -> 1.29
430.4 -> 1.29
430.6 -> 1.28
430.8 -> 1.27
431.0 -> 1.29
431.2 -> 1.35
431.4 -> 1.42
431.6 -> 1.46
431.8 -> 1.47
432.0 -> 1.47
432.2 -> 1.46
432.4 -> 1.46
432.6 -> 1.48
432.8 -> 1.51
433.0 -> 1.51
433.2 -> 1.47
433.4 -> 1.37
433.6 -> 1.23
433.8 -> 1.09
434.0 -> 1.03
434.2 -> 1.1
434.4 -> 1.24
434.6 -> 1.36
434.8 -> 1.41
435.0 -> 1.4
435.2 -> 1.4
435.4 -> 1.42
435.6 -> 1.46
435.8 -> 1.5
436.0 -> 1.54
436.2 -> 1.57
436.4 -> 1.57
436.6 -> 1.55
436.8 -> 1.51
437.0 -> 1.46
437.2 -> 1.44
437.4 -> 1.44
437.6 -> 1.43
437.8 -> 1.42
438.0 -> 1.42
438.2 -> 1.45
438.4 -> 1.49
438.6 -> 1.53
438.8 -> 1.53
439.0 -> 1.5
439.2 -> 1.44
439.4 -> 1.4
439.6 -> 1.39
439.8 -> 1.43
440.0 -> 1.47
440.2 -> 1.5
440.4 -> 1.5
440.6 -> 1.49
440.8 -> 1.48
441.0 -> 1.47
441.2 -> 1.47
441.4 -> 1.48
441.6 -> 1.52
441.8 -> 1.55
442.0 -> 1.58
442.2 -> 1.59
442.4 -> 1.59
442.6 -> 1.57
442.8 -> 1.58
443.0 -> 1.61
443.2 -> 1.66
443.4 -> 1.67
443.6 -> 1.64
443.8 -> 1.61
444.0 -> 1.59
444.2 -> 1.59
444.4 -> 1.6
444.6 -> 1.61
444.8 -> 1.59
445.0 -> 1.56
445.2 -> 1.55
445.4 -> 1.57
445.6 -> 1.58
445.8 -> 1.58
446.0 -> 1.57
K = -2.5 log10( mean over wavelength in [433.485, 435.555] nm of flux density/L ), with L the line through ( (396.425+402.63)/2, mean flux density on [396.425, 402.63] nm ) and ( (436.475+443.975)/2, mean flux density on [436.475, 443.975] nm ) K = 0.18 mag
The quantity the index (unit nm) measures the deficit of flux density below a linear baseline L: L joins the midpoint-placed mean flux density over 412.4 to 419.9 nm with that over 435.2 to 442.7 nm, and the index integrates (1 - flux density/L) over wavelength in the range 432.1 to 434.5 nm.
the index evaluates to 0.29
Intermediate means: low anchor 1.57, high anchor 1.49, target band 1.33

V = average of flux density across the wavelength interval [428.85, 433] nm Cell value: 1.38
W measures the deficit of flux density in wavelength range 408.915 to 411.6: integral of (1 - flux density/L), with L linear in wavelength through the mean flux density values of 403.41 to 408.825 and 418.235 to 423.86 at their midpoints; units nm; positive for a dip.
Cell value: 0.35 nm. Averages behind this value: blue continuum 1.58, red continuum 1.56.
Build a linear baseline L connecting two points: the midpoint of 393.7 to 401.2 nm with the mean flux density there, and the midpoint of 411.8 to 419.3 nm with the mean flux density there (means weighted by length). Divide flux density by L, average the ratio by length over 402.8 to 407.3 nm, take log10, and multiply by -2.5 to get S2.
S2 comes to -0.07 mag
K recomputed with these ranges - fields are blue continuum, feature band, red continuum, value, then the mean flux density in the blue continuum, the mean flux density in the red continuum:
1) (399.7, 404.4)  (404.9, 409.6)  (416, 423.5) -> 0.05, 1.65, 1.56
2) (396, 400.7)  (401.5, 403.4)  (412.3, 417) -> -0.13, 1.42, 1.57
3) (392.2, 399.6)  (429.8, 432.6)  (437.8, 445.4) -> 0.10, 1.37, 1.53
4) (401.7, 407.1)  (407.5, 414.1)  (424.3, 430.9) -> 0.06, 1.61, 1.47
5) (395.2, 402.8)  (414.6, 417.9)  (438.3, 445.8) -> -0.04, 1.5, 1.54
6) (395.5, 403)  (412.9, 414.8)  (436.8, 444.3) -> -0.04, 1.5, 1.51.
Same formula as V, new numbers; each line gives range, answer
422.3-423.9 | 1.54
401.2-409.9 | 1.58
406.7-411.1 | 1.44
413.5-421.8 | 1.57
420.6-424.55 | 1.55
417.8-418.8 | 1.59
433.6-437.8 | 1.39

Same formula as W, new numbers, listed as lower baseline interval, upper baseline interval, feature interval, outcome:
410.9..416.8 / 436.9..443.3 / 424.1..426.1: -0.03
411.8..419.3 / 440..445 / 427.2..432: 0.49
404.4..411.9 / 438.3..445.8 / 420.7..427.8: -0.14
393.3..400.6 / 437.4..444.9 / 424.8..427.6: -0.11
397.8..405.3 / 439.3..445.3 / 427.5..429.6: 0.13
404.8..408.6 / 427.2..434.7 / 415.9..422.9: -0.45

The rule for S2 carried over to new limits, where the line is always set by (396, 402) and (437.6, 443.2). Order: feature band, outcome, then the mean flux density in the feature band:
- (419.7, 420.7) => -0.06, 1.58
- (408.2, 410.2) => 0.05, 1.42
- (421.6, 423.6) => -0.04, 1.54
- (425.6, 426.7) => -0.05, 1.57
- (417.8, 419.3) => -0.07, 1.59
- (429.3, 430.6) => 0.16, 1.29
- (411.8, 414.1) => -0.07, 1.58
